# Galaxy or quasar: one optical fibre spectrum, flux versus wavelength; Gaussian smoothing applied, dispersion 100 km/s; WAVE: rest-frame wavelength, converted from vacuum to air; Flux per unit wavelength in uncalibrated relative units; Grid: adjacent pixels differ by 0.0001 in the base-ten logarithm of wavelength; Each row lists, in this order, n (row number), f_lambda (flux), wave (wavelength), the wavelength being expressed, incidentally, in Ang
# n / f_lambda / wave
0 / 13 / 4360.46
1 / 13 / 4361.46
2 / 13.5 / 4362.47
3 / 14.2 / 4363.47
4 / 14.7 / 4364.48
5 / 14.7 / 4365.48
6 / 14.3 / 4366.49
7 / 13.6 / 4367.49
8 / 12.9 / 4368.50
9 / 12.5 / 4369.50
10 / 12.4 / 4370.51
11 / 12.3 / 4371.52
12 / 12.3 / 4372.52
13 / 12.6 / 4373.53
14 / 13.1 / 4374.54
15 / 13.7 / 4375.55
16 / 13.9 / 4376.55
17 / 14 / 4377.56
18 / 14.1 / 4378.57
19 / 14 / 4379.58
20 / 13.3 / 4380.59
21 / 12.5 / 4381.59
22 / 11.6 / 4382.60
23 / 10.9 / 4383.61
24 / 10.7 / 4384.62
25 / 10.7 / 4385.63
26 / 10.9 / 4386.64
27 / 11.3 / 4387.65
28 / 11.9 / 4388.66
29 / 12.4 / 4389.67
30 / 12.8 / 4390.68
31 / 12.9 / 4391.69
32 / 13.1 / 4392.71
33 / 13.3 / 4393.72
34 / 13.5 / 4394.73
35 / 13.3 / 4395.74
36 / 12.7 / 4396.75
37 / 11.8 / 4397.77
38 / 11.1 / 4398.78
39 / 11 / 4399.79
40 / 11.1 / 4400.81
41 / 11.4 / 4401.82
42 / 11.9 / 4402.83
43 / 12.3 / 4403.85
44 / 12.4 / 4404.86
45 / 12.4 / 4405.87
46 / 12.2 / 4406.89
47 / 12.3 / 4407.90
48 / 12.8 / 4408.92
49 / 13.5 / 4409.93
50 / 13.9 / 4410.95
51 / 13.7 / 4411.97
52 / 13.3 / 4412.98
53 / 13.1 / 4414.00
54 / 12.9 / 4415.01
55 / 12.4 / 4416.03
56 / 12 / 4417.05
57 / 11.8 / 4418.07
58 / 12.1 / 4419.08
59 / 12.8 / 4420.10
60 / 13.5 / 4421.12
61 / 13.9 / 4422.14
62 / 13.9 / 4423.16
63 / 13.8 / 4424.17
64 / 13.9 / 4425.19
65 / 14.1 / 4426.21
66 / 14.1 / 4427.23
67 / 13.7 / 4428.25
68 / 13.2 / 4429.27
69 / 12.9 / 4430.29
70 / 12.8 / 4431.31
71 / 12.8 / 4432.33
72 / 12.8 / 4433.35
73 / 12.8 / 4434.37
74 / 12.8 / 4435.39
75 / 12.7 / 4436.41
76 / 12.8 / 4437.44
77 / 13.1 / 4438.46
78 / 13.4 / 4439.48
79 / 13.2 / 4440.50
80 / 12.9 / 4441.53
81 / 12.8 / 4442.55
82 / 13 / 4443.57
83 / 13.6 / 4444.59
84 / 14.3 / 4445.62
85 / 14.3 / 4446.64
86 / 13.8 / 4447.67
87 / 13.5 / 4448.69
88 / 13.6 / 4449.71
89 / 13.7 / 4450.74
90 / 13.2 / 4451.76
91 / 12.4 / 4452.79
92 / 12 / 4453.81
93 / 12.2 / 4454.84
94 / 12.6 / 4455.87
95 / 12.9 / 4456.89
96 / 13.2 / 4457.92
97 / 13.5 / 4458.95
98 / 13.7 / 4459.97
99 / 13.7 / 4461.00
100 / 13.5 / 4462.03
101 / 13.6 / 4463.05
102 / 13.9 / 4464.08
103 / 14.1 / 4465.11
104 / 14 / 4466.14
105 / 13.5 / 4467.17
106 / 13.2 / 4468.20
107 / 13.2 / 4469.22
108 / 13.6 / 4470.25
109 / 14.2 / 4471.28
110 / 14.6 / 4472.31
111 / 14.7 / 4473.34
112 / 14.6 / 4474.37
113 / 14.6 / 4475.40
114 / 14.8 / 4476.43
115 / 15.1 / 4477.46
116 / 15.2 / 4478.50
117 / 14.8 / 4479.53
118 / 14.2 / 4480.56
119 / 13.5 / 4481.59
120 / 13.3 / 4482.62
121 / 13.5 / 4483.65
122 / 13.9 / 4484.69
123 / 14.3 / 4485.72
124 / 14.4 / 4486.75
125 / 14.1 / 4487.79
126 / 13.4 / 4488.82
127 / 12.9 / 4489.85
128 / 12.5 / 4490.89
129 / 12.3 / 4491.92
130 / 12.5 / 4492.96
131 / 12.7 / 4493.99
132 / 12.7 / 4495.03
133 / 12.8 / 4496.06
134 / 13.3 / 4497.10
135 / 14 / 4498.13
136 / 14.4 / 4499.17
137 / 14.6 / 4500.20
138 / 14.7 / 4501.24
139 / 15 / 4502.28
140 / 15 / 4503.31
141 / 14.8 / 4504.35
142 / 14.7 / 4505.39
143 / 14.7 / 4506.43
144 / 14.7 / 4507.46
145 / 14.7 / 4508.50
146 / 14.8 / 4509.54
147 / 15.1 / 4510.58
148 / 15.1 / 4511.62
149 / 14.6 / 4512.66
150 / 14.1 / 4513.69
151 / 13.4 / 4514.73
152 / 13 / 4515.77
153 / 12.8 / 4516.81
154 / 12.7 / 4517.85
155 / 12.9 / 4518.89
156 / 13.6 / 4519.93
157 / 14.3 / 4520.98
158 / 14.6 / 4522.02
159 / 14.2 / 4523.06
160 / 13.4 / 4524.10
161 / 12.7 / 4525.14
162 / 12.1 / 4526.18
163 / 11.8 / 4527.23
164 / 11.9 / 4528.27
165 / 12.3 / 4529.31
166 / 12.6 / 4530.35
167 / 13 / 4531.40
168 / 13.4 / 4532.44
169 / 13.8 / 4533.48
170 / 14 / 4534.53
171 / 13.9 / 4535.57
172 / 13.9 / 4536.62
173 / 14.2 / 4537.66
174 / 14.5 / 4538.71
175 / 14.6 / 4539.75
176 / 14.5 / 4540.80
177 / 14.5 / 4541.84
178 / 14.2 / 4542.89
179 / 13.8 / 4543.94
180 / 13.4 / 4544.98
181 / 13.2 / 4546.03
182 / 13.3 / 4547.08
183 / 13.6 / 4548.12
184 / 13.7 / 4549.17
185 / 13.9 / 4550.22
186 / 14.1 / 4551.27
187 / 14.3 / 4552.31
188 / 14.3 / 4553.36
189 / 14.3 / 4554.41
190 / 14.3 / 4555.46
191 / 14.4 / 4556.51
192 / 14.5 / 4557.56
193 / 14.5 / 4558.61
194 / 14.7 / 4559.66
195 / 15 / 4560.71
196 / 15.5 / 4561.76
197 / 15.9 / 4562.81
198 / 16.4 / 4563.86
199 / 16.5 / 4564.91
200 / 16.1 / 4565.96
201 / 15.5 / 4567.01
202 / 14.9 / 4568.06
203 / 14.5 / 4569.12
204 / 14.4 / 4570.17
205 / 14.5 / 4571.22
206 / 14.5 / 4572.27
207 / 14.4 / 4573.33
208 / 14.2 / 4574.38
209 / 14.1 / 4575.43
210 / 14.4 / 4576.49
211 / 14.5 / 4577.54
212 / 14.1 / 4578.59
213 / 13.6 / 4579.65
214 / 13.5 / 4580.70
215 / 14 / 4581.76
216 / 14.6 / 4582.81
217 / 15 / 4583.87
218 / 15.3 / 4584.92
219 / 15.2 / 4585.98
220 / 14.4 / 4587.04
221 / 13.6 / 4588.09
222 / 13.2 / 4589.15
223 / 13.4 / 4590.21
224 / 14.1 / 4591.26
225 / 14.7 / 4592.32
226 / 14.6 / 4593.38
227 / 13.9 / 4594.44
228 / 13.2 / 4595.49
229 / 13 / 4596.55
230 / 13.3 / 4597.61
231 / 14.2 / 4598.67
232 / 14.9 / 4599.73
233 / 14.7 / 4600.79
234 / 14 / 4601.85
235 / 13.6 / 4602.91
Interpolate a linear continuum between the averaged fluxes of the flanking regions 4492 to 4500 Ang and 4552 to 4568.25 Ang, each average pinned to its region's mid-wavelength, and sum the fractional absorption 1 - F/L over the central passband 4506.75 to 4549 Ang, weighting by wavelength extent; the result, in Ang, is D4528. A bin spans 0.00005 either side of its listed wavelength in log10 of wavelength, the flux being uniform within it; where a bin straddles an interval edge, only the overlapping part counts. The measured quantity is 1.3 Ang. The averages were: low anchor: 13.2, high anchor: 15.1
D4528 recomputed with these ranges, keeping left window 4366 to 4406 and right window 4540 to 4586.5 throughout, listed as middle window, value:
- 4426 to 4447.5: -0.3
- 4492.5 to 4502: 0.1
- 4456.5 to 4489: -1.2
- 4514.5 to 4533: 1.3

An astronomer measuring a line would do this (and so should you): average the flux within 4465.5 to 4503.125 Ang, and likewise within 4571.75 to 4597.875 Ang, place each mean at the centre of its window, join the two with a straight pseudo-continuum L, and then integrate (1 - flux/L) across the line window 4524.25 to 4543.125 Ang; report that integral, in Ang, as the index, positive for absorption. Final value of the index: 0.8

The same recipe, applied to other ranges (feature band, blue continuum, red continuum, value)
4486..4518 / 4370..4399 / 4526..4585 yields -0.5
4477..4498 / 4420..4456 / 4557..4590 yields 0.3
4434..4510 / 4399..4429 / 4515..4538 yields -3.9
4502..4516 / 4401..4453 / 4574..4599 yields -1.0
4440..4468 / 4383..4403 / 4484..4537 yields -1.1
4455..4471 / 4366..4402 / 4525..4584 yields -0.2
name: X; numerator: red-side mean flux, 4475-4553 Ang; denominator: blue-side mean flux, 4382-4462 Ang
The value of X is 1.08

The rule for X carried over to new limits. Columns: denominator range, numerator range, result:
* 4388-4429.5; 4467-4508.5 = 1.09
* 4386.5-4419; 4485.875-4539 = 1.10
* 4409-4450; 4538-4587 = 1.10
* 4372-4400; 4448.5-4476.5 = 1.09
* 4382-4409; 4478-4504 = 1.15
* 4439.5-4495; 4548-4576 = 1.08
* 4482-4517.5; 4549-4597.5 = 1.04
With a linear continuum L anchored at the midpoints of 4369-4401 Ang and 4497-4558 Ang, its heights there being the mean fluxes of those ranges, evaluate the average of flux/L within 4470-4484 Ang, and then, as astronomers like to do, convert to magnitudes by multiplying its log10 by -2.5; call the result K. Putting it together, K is -0.08 mag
